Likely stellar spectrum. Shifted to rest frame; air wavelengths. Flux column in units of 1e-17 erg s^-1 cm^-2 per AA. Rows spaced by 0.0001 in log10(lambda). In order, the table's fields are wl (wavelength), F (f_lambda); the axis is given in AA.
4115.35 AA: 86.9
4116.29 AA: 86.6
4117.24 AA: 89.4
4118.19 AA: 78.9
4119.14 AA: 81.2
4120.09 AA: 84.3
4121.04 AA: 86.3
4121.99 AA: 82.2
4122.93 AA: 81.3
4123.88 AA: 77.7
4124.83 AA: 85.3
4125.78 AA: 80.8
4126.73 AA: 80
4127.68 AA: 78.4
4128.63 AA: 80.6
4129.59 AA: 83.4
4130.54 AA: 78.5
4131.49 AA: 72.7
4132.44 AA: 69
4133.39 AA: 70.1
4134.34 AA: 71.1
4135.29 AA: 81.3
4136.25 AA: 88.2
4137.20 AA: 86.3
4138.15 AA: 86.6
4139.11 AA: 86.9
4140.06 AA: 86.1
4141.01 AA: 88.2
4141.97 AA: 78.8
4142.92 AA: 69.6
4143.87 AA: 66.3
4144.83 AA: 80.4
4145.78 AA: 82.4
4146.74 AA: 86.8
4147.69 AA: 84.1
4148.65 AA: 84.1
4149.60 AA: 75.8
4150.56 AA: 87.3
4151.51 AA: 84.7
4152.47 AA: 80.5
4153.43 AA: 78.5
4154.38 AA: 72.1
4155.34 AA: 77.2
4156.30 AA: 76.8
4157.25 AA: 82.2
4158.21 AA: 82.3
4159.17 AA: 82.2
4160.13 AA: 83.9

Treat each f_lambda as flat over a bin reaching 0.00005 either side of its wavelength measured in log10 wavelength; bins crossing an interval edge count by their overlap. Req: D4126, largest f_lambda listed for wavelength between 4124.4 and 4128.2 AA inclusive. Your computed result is 85.3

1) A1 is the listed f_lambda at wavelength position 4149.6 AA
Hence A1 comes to 75.8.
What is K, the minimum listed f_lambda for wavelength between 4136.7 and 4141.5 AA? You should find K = 86.1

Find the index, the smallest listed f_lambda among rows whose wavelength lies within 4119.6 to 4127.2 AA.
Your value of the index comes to 77.7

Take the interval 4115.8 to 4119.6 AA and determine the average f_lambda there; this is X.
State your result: 84.1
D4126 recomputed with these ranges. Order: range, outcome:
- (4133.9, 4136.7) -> 88.2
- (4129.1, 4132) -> 83.4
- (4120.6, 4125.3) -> 86.3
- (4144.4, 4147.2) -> 86.8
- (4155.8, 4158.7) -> 82.3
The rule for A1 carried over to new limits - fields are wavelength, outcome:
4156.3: 76.8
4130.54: 78.5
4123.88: 77.7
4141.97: 78.8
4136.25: 88.2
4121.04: 86.3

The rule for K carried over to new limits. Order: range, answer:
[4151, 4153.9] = 78.5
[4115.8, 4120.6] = 78.9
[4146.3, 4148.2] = 84.1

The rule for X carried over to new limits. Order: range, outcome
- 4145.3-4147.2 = 84.5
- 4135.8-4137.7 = 87.5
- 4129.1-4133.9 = 74.7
